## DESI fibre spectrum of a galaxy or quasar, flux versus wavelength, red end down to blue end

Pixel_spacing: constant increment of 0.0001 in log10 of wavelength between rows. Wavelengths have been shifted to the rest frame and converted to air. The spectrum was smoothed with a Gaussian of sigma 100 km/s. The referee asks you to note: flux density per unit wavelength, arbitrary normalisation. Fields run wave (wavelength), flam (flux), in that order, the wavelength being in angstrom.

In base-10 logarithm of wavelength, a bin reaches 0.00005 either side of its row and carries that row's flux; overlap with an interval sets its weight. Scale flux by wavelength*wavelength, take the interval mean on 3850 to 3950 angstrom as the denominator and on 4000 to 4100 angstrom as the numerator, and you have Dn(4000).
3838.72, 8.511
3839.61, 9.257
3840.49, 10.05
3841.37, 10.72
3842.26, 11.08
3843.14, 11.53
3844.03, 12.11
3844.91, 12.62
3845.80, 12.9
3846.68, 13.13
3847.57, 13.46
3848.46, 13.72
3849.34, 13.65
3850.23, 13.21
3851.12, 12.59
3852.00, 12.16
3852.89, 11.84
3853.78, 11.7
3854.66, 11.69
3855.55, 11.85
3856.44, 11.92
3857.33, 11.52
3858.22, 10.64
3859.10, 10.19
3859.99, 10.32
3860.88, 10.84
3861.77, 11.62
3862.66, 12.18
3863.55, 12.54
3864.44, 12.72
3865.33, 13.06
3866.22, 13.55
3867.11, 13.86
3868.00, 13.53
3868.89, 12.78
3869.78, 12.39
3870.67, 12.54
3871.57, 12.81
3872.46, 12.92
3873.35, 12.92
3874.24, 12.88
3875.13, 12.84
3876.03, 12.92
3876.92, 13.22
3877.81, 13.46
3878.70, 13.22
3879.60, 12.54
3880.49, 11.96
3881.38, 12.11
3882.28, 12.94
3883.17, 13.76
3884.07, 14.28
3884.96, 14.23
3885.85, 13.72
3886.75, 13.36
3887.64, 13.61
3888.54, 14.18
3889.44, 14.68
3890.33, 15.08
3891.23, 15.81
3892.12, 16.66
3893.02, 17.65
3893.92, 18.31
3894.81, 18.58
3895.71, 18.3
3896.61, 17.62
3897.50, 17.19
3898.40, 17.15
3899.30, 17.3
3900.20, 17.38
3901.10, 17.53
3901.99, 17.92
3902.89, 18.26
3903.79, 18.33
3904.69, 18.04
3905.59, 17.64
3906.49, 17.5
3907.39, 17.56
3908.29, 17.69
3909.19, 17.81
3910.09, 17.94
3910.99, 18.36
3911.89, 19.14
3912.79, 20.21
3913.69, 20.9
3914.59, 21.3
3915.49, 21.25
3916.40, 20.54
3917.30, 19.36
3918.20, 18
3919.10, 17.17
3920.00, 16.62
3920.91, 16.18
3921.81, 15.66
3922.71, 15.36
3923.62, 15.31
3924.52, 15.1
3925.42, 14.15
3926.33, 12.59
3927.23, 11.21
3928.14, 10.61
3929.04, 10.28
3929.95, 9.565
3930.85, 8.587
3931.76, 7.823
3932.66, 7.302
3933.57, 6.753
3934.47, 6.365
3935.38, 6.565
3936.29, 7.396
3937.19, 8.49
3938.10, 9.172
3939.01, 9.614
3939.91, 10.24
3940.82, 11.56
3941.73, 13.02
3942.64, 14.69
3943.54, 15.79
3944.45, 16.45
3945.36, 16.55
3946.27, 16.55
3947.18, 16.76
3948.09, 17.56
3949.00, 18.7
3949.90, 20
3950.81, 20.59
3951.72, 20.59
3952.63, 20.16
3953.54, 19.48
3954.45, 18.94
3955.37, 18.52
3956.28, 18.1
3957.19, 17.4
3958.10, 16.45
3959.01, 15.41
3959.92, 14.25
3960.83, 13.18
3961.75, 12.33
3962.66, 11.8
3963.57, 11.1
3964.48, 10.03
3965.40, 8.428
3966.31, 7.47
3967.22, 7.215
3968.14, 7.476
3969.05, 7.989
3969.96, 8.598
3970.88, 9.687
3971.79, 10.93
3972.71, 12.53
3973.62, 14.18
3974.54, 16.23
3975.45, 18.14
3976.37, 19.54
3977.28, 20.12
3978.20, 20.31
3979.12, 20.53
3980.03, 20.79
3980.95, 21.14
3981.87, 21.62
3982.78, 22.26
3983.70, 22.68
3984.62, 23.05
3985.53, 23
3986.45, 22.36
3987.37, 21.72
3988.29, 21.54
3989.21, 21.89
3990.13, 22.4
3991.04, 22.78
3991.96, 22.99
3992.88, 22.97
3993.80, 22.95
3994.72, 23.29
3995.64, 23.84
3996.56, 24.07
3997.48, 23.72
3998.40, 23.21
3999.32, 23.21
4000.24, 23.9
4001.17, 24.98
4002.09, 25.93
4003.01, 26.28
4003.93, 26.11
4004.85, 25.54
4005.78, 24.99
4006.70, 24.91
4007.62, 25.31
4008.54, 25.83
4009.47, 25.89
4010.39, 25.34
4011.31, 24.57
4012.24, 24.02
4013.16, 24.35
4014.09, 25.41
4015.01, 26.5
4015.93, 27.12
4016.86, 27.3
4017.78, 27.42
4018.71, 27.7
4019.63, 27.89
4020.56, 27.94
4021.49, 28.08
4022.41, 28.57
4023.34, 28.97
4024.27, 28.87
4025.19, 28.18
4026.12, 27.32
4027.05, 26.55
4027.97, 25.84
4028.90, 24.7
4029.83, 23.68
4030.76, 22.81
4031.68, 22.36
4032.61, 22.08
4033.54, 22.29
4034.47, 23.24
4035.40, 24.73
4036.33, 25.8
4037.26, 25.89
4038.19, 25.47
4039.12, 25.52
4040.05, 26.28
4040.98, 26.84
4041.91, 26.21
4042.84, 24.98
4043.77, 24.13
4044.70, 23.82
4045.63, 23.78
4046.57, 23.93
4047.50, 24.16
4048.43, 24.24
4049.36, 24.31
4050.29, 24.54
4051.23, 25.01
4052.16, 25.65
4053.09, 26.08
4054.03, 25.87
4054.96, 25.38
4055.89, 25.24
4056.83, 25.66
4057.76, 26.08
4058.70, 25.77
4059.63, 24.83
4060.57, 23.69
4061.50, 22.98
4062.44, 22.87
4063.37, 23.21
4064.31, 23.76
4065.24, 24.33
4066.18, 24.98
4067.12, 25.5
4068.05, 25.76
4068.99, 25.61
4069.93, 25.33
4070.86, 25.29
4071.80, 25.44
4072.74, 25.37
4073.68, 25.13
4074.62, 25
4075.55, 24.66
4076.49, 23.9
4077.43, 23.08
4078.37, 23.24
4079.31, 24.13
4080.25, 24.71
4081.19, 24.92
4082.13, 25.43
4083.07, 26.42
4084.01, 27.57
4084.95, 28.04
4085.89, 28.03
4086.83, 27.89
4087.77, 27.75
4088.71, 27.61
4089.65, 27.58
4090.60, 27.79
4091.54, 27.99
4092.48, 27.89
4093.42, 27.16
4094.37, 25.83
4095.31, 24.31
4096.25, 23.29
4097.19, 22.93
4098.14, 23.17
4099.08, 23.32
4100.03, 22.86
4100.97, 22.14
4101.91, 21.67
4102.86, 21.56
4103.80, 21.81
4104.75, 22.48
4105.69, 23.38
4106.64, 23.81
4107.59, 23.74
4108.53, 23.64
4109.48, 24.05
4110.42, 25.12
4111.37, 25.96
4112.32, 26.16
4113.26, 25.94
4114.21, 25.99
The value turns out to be 1.92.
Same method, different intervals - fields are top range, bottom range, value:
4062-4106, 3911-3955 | 1.82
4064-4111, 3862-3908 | 1.86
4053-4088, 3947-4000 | 1.47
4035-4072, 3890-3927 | 1.53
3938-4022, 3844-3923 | 1.38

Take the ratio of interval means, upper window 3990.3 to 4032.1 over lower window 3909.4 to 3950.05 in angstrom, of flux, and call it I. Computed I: 1.8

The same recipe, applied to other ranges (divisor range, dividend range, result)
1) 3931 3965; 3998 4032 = 1.87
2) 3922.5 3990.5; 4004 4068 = 1.71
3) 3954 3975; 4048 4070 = 1.98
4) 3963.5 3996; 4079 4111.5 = 1.42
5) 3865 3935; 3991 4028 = 1.71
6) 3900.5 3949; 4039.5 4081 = 1.68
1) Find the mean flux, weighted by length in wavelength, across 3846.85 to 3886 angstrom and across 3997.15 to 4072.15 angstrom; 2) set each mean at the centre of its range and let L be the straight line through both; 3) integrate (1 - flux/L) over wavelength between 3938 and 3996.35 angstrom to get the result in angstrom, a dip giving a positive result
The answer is 9.7 angstrom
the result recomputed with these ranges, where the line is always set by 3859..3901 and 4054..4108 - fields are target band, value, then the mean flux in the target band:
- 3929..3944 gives 6.6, 9.59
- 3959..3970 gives 4.9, 10.3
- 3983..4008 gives -4.1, 23.7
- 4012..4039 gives -5.0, 25.9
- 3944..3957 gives -0.4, 18.5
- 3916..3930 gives 1.2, 15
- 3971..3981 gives 1.0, 17.3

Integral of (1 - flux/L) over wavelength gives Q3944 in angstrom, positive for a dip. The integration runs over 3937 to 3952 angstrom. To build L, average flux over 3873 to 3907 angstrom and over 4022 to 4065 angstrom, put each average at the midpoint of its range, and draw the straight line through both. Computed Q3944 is 3.0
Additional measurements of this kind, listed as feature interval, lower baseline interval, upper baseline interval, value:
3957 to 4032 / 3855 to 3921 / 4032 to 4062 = 2.2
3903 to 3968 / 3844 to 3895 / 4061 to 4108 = 7.2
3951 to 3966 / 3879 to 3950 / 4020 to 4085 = 2.3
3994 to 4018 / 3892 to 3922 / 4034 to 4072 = -2.4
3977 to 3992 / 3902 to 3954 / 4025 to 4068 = -1.5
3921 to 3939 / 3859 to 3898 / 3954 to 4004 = 6.2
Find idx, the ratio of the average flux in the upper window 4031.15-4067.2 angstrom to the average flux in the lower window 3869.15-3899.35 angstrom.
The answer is 1.70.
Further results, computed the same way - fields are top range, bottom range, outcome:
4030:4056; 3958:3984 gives 1.70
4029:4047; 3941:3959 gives 1.39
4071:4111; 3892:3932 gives 1.50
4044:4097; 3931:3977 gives 1.91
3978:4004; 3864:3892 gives 1.71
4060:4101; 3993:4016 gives 1.02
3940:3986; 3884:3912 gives 0.95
